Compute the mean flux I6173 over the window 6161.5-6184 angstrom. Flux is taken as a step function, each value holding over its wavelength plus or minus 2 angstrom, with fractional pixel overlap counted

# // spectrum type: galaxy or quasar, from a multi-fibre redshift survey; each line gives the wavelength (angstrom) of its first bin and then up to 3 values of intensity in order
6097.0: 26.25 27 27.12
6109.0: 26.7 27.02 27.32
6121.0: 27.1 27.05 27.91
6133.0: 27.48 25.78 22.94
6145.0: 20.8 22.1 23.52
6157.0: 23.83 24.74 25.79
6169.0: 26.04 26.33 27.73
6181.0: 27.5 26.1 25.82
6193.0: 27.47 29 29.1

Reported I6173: 26.5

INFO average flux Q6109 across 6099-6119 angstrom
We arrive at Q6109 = 27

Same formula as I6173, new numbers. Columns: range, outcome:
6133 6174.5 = 24.3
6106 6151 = 25.7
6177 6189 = 26.8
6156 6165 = 24.7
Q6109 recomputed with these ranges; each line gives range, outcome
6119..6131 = 27.4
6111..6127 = 27.1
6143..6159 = 22.6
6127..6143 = 26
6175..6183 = 27.6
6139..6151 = 21.9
